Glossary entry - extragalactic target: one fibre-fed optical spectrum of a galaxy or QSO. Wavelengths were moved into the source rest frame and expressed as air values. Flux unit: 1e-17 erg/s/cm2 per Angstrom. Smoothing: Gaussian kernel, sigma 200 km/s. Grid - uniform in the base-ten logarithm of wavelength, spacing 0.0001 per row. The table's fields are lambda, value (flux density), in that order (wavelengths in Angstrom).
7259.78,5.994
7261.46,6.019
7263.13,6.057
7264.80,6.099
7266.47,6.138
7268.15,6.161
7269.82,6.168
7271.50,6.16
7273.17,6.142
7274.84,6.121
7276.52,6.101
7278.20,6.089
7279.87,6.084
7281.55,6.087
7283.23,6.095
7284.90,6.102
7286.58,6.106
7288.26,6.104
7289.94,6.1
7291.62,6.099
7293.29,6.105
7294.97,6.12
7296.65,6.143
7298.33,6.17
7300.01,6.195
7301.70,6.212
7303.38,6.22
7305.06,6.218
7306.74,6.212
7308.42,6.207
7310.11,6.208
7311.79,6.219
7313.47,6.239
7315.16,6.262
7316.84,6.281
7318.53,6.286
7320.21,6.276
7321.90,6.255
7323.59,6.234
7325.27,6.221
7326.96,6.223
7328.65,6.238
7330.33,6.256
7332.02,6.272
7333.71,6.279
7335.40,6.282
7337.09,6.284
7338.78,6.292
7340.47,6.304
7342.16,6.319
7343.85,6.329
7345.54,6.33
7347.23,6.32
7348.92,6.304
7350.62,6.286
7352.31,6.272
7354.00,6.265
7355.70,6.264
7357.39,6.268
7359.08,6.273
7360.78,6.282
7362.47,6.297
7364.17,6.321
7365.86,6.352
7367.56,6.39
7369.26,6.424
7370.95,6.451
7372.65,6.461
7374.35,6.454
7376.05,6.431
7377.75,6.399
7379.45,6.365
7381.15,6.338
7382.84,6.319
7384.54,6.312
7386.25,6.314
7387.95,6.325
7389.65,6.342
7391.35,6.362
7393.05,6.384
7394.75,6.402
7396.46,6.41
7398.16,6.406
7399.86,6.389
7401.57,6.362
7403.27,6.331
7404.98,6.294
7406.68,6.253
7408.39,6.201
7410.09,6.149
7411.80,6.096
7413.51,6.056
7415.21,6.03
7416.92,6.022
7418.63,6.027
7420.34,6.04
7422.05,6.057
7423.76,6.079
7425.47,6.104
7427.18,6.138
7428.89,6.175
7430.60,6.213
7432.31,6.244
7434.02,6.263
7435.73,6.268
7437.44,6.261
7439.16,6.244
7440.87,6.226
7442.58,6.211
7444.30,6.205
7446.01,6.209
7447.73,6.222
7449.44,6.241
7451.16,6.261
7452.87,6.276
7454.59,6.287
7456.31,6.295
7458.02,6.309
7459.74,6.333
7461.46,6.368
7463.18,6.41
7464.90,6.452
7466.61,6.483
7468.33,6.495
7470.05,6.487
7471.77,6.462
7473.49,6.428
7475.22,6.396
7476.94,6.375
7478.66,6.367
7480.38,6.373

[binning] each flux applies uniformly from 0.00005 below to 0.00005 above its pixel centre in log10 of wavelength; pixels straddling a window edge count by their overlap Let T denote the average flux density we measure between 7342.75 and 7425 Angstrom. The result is 6.29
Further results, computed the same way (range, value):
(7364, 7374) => 6.41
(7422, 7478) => 6.29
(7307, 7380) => 6.3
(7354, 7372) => 6.33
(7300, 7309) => 6.21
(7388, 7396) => 6.37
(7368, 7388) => 6.38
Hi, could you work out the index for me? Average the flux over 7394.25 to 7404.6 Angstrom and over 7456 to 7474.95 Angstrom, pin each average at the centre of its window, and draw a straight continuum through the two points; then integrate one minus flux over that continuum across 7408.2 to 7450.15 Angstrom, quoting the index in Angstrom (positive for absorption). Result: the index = 1.54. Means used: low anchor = 6.37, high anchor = 6.41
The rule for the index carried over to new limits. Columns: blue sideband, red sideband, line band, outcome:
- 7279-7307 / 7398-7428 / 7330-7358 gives -0.6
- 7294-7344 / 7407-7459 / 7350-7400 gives -1.1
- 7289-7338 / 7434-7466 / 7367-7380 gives -0.4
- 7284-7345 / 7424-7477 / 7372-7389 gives -0.3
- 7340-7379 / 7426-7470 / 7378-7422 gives 0.4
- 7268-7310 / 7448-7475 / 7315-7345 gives -0.4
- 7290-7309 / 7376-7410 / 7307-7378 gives -0.6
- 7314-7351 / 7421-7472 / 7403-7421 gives 0.4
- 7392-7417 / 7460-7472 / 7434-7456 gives 0.5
